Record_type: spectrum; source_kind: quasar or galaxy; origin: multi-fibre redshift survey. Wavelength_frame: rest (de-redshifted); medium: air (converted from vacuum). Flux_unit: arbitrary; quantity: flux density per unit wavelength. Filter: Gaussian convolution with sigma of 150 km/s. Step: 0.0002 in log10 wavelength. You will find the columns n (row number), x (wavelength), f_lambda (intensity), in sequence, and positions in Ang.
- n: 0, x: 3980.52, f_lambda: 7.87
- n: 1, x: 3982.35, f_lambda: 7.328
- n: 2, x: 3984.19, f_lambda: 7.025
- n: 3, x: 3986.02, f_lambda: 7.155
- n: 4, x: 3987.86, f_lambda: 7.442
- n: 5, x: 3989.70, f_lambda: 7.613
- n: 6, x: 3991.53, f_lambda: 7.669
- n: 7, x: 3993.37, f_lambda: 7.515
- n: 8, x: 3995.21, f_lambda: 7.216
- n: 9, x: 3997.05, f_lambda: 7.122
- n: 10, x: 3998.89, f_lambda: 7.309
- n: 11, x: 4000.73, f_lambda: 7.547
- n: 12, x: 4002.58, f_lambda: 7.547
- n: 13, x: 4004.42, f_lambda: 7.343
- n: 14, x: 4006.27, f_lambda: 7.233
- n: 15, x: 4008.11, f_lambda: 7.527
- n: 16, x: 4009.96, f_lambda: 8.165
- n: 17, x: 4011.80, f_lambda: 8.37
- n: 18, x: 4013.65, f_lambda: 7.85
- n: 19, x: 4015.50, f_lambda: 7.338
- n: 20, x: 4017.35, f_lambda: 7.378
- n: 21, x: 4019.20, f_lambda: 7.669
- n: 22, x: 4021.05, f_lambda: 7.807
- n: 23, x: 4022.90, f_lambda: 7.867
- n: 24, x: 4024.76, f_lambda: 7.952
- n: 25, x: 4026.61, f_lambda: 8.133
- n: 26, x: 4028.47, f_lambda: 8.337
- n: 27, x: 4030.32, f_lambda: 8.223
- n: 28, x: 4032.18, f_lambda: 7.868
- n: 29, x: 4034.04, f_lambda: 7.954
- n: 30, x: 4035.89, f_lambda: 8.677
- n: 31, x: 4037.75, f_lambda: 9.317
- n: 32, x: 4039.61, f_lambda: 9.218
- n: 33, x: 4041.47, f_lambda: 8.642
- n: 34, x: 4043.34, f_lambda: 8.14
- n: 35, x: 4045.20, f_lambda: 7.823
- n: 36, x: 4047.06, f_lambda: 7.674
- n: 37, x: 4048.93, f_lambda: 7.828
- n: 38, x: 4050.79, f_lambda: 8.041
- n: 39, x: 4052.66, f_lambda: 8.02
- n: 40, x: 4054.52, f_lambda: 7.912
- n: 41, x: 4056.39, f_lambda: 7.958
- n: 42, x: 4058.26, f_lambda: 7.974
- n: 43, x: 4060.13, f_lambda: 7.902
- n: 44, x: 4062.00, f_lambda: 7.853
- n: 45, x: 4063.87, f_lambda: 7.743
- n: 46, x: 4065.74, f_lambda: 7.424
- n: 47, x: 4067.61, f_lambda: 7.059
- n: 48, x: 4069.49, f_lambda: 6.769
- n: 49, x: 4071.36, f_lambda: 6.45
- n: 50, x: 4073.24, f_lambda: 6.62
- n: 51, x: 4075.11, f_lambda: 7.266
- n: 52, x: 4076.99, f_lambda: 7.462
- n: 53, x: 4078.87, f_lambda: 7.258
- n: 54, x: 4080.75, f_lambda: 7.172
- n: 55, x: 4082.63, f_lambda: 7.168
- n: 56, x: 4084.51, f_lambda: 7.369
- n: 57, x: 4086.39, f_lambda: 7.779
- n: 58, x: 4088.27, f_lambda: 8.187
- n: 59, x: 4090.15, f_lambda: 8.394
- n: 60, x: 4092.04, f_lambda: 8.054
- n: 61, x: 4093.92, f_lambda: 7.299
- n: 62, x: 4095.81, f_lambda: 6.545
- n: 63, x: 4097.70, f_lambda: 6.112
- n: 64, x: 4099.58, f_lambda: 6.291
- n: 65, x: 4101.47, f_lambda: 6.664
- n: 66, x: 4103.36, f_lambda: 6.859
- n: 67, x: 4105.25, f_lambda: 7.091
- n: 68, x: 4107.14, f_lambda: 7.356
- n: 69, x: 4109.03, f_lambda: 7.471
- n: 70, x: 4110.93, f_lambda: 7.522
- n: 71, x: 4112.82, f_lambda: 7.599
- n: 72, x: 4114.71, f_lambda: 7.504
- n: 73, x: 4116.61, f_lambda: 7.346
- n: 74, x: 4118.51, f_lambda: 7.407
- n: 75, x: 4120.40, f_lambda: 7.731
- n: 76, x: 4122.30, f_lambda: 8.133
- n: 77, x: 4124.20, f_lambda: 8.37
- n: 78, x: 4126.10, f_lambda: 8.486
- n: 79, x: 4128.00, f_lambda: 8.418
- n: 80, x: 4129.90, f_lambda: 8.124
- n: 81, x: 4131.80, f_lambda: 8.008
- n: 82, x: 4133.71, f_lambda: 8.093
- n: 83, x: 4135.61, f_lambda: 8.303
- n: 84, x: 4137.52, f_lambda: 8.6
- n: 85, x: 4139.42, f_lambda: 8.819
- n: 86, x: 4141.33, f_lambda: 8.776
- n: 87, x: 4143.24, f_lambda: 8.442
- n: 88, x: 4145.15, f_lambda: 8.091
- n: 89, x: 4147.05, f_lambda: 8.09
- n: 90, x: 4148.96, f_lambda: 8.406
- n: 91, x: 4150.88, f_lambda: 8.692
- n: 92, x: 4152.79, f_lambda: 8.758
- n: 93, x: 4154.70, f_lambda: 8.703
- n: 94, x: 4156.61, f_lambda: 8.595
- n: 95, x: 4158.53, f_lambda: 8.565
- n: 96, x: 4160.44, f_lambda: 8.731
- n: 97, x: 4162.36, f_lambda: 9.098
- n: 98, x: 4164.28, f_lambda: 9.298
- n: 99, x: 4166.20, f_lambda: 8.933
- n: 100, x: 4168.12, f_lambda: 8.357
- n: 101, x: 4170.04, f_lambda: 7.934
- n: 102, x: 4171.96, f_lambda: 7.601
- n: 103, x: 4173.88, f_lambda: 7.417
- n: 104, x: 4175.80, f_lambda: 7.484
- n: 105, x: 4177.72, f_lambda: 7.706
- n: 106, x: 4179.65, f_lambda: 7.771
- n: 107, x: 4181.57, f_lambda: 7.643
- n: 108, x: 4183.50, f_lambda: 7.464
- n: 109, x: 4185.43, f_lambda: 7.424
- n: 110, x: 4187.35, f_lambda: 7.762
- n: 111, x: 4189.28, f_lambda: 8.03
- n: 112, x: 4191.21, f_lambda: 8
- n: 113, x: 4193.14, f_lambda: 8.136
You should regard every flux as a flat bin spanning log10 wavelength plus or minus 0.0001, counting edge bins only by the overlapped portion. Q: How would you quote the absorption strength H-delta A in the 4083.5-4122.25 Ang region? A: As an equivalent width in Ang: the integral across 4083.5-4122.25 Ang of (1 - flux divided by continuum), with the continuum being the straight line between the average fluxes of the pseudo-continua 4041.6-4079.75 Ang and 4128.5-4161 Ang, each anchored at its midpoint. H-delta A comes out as 3.24 Ang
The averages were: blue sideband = 7.58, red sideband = 8.46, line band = 7.35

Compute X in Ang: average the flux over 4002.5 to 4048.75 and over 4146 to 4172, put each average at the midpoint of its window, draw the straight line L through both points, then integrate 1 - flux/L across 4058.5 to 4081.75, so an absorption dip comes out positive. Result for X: 2.64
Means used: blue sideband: 8.01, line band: 7.27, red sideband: 8.59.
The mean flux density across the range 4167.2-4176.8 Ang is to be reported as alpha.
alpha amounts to 7.76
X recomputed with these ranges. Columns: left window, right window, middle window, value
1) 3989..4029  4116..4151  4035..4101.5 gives 2.49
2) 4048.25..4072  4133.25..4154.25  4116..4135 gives 0.60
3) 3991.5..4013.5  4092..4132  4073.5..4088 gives 0.24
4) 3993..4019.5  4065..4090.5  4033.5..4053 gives -2.39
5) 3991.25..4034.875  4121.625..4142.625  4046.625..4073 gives 1.26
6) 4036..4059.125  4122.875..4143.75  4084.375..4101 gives 2.00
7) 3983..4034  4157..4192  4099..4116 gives 1.56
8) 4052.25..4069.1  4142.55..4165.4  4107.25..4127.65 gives 1.27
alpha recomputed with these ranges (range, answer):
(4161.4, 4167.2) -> 9.09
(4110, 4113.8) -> 7.58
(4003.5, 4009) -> 7.37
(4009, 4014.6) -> 8.12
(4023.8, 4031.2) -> 8.16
